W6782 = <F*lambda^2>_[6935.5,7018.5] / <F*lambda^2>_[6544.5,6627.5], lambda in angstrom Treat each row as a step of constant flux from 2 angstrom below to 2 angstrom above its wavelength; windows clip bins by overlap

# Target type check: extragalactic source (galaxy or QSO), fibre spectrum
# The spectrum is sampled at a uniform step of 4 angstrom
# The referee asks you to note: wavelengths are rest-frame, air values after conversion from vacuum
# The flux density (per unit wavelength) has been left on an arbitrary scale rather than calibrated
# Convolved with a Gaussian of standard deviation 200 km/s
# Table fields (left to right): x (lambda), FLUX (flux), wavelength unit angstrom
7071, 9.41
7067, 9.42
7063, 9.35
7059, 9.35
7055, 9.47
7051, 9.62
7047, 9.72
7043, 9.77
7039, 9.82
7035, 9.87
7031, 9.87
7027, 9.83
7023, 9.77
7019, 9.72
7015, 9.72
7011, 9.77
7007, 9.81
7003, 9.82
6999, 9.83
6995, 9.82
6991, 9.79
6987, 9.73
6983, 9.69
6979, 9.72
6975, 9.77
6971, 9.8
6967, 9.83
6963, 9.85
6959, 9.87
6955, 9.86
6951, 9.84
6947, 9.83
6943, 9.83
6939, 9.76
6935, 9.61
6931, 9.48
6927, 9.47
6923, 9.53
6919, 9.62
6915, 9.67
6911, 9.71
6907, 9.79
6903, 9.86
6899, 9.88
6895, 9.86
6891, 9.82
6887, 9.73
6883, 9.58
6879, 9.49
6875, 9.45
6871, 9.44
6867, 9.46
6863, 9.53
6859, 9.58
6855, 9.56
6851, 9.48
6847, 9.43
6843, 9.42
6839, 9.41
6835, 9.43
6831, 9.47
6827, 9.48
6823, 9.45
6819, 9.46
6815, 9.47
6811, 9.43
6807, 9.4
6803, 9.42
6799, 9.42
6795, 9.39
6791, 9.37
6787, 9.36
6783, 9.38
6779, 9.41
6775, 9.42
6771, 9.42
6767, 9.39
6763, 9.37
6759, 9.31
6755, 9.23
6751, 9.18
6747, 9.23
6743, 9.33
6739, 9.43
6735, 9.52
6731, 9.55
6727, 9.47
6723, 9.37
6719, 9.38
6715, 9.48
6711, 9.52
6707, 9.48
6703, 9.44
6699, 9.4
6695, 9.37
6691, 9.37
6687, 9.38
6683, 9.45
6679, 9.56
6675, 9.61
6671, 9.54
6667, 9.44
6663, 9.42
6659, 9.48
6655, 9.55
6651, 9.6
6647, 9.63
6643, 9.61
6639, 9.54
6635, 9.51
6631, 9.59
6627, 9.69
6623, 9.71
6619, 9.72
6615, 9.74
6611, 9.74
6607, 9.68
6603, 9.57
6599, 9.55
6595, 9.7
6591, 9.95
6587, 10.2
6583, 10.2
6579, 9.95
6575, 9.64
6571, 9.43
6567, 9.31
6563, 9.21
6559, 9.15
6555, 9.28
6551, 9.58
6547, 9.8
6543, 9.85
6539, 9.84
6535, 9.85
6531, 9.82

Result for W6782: 1.14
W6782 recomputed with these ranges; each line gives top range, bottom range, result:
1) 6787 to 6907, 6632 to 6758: 1.05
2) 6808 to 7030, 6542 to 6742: 1.10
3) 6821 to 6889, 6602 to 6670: 1.06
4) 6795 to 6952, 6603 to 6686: 1.07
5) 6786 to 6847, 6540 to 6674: 1.04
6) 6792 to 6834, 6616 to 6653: 1.03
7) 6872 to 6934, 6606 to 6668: 1.09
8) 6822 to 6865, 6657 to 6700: 1.05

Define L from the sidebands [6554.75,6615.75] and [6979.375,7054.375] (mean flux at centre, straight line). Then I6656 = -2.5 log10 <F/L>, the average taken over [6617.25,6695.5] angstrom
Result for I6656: 0.01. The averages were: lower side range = 9.65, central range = 9.54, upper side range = 9.77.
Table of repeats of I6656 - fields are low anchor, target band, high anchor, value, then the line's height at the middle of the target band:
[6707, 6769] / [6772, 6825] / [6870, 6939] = 0.008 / 9.48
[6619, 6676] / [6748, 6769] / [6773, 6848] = 0.020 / 9.47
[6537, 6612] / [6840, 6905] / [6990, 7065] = 0.012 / 9.7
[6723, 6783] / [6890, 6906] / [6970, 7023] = -0.027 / 9.61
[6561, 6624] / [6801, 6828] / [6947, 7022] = 0.035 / 9.75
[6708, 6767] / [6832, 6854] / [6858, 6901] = 0.014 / 9.56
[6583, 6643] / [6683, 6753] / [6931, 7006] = 0.038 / 9.74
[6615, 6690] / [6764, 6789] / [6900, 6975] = 0.028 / 9.64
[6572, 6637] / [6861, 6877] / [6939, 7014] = 0.036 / 9.79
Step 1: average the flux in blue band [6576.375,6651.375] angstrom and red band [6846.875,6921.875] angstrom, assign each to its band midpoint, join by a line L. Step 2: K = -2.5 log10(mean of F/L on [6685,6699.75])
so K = 0.04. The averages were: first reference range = 9.73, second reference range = 9.63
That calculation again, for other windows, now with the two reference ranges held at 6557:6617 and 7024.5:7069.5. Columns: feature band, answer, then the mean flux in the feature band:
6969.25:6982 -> -0.012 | 9.76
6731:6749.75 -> 0.031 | 9.39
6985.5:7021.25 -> -0.015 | 9.78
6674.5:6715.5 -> 0.024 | 9.45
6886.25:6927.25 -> -0.009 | 9.73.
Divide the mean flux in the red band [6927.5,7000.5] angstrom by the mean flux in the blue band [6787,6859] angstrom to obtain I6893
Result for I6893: 1.03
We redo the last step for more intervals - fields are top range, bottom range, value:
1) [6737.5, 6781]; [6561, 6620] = 0.96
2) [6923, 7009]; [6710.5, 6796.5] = 1.04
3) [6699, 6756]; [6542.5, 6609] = 0.97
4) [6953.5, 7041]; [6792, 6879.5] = 1.04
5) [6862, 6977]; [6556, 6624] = 1.00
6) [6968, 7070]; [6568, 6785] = 1.02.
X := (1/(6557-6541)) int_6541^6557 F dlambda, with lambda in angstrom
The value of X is 9.63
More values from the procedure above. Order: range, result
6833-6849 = 9.42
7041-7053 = 9.7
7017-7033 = 9.8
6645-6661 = 9.57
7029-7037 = 9.87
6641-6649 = 9.62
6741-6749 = 9.28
